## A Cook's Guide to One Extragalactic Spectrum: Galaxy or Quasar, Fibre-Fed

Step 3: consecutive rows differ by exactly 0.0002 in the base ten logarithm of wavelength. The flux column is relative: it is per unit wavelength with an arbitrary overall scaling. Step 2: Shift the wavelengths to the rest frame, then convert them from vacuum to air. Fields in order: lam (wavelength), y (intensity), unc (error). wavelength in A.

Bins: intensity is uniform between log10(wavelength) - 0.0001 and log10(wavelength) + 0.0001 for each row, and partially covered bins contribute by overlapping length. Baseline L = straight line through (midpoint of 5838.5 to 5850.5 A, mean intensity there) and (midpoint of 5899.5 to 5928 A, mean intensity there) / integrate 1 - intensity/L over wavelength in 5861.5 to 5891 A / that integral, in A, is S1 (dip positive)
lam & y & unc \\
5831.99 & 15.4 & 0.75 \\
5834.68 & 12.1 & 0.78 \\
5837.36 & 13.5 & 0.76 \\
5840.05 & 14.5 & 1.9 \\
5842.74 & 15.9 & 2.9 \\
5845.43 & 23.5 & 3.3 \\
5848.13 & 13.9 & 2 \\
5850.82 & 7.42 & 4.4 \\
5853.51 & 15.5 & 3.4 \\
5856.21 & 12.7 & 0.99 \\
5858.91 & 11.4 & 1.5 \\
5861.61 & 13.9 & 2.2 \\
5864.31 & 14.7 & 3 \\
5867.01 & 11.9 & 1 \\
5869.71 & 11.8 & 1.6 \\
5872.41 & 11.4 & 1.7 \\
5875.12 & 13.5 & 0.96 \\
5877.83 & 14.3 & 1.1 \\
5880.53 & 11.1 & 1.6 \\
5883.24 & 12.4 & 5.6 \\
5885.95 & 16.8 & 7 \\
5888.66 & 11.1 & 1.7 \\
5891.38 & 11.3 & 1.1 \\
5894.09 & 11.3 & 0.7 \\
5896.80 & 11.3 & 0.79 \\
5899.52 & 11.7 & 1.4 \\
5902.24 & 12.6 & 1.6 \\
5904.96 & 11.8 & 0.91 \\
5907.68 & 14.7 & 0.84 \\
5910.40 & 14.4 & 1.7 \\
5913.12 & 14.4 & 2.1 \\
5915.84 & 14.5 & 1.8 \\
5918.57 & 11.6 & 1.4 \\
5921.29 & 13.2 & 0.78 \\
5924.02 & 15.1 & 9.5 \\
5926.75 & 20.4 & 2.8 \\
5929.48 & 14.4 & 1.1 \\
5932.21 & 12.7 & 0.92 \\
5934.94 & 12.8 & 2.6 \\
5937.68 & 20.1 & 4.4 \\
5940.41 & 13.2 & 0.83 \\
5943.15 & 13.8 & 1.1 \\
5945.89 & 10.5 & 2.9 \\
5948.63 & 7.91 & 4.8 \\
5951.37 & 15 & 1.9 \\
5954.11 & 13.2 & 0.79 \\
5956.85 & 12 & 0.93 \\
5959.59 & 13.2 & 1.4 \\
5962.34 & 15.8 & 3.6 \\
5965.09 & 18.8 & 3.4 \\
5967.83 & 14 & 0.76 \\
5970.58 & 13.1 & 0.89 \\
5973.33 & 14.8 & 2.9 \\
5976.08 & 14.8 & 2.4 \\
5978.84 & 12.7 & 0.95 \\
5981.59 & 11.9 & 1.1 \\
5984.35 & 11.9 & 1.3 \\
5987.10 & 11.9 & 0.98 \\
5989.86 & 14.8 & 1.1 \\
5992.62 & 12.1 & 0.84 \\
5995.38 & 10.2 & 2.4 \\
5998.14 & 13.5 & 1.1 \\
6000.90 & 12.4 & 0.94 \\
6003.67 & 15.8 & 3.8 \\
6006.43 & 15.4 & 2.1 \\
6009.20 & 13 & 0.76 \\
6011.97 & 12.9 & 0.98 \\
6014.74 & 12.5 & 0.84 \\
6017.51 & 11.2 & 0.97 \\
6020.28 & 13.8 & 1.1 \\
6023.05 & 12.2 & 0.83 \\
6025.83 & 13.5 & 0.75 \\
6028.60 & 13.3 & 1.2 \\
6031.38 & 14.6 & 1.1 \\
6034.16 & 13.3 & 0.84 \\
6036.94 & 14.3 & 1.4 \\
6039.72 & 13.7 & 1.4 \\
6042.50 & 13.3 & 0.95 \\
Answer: 4.43 A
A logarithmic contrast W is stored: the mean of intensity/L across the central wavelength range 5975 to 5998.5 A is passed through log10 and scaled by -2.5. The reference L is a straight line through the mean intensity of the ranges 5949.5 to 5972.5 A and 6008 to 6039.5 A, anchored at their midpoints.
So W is 0.10 mag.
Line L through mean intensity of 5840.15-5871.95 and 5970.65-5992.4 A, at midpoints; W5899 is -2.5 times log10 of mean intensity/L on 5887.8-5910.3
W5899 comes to 0.12 mag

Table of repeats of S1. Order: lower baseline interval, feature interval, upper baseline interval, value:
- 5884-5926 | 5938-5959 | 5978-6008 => 0.7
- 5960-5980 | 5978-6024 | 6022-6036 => 4.0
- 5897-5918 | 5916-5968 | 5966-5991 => -3.0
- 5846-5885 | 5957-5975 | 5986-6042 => -2.3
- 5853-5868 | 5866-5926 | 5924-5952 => 3.3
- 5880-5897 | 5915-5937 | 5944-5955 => -4.8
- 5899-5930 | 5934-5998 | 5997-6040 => 1.8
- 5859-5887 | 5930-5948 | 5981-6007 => -0.9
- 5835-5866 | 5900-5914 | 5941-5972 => 0.3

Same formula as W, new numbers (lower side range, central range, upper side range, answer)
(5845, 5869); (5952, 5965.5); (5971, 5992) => -0.08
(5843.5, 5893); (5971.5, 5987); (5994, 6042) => 0.01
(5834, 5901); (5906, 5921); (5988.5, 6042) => -0.05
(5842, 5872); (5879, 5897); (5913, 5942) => 0.16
